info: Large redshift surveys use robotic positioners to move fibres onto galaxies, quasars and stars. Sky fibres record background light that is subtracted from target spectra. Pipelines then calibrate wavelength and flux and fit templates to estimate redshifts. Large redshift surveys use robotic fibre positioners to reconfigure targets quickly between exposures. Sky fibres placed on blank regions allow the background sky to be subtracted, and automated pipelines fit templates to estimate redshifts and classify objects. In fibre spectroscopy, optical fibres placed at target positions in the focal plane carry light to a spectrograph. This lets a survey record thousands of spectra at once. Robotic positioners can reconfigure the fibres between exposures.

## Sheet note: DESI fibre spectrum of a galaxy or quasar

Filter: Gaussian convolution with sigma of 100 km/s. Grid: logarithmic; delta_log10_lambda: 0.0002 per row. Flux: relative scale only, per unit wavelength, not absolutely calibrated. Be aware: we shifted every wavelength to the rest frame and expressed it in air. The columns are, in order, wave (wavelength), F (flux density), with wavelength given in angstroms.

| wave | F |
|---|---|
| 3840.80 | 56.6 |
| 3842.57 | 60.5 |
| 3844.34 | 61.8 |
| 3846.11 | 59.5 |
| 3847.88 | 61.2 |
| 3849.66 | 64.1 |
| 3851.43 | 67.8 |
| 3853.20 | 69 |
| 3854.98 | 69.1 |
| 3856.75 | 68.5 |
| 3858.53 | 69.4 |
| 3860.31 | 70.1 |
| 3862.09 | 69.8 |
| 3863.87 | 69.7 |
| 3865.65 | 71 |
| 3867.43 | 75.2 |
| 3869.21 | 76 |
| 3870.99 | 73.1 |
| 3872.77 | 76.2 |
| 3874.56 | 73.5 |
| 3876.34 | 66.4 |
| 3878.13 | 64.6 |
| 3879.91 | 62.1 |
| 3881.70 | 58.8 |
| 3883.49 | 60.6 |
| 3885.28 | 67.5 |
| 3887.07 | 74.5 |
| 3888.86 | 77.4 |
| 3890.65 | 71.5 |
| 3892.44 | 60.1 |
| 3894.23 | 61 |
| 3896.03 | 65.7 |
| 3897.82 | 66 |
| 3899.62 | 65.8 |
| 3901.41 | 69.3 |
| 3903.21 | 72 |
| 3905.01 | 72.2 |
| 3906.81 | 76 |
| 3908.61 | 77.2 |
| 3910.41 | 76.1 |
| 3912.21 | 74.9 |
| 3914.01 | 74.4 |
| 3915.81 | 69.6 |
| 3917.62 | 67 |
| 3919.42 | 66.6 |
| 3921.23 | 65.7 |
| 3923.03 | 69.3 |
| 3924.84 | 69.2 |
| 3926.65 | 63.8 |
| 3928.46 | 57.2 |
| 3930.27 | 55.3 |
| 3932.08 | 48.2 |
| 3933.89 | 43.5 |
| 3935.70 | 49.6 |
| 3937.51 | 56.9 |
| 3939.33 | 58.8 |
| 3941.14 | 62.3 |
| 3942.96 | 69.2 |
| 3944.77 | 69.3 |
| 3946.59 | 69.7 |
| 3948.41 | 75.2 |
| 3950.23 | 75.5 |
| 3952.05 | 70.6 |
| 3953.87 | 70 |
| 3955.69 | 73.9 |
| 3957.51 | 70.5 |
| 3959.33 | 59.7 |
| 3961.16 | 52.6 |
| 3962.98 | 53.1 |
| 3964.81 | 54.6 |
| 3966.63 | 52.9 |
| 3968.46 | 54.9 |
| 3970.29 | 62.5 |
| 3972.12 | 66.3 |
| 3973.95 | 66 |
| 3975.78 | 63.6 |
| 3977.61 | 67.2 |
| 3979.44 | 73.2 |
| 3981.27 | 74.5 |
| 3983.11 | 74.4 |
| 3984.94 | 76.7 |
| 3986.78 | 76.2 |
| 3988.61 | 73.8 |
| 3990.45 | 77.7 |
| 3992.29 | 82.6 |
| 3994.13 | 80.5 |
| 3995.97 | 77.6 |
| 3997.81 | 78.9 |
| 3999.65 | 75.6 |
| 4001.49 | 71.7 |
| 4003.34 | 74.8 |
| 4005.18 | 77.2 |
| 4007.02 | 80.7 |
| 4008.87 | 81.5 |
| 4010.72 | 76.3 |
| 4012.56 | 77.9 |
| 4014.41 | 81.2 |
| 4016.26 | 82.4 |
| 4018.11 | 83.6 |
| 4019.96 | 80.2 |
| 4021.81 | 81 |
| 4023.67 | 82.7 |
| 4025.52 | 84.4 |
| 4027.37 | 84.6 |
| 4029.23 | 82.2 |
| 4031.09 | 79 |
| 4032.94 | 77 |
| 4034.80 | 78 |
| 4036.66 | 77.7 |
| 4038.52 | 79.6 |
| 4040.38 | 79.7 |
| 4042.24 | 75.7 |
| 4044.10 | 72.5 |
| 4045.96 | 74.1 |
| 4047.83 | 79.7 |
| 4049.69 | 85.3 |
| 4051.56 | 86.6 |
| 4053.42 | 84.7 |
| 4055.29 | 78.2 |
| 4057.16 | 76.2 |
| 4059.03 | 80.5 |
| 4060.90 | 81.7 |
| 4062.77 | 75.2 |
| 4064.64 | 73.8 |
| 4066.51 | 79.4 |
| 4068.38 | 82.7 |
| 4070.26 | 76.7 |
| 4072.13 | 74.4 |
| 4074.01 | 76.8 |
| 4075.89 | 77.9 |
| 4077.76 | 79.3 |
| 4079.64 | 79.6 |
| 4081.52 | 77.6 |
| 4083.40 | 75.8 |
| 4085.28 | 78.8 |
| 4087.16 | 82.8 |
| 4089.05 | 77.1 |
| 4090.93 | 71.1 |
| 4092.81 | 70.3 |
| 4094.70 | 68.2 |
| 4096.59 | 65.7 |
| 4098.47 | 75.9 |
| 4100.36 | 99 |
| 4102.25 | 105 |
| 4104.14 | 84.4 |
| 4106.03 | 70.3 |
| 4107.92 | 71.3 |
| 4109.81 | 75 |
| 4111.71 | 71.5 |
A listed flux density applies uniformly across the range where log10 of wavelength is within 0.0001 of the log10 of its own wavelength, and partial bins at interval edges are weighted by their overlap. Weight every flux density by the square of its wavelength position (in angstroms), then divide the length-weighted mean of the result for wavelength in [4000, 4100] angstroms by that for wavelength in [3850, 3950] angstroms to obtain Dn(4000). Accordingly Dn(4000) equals 1.3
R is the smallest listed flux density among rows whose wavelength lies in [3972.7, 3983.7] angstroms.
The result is 63.6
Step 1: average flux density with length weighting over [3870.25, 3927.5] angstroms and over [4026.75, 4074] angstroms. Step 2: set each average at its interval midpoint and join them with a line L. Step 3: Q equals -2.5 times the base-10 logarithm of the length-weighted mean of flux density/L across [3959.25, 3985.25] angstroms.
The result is 0.17 mag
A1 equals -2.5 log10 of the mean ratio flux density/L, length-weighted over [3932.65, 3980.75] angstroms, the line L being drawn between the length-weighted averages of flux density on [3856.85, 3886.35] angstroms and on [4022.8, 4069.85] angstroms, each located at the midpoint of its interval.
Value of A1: 0.17 mag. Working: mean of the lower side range 69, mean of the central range 63.1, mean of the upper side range 79.6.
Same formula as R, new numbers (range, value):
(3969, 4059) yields 62.5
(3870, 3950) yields 43.5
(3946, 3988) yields 52.6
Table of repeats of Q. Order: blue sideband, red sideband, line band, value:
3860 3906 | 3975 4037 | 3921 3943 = 0.23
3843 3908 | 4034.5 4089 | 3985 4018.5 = -0.04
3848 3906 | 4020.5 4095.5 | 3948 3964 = 0.10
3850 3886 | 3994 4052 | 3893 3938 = 0.11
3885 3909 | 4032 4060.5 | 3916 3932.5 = 0.13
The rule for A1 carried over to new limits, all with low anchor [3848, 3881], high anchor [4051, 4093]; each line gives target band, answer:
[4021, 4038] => -0.059 mag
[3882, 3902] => 0.058 mag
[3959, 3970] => 0.322 mag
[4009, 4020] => -0.064 mag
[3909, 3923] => 0.013 mag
